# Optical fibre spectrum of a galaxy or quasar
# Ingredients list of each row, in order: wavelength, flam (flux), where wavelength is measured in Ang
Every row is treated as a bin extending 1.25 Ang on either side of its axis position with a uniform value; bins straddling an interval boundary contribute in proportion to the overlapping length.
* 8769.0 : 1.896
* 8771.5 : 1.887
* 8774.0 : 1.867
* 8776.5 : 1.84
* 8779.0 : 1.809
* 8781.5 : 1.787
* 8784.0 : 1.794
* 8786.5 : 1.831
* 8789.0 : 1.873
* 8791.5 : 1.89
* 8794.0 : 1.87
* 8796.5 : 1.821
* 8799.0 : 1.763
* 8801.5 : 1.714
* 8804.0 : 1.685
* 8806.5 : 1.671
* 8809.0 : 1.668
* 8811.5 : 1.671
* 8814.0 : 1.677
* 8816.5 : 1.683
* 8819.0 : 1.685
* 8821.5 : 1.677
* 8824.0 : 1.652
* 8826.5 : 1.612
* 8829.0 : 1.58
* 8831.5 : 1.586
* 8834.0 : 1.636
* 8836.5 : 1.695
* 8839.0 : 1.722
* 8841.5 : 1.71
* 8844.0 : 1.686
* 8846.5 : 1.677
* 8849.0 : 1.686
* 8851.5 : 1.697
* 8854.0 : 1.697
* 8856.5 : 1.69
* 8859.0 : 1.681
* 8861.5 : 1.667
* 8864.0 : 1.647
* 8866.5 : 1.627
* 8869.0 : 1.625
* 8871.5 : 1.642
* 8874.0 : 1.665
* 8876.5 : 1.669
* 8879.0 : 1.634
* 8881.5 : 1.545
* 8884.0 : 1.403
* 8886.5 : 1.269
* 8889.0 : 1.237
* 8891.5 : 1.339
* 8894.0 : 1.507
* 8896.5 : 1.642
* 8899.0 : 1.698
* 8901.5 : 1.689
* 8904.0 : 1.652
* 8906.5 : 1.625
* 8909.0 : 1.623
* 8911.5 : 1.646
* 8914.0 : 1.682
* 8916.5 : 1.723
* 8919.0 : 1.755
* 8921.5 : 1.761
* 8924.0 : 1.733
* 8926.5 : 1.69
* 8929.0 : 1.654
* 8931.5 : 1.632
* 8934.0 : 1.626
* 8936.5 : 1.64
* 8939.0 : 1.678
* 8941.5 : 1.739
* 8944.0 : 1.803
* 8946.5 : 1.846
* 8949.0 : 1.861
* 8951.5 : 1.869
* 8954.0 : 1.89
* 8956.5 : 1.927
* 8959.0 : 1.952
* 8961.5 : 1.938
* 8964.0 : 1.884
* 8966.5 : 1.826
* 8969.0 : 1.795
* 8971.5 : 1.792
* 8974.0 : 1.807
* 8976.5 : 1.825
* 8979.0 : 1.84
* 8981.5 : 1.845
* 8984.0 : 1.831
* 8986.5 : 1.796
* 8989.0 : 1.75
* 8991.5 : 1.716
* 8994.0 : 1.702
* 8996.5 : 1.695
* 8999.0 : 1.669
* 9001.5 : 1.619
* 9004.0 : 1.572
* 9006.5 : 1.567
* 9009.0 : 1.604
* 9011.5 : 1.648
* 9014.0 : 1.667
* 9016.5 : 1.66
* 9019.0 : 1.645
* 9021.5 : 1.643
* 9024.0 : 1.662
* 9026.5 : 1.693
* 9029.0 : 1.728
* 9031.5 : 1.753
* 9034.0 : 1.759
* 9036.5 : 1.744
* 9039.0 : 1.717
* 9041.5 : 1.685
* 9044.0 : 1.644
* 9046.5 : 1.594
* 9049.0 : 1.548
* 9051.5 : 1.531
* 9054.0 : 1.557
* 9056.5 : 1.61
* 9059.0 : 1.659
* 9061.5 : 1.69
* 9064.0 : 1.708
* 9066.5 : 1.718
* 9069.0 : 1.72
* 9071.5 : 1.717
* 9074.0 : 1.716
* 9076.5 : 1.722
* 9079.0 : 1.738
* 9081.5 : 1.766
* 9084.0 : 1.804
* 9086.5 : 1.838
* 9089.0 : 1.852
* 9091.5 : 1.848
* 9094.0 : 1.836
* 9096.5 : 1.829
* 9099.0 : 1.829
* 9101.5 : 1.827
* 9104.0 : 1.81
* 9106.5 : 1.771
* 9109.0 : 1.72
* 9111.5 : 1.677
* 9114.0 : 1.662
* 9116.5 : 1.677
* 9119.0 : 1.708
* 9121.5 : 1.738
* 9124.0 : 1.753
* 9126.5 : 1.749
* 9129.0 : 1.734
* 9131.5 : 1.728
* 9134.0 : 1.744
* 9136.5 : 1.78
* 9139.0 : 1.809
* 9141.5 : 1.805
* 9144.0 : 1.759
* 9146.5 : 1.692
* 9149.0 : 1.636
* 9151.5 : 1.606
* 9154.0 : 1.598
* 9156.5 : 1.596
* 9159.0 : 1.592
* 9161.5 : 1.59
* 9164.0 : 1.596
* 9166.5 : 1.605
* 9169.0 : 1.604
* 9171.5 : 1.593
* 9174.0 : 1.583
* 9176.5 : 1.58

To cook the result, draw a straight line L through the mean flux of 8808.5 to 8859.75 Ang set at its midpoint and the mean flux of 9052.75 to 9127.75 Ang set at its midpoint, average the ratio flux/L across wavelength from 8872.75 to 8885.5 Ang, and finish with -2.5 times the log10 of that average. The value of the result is 0.070 mag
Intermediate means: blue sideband 1.67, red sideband 1.74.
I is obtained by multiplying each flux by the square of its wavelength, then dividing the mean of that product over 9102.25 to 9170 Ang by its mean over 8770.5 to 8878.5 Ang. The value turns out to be 1.1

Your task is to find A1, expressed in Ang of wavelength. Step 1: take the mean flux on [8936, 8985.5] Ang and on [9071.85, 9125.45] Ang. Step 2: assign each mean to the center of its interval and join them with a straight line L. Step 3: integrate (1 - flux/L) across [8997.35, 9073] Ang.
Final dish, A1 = 5.8 Ang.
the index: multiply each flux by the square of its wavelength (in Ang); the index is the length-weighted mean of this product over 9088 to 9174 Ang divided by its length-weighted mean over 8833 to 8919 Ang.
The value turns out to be 1.12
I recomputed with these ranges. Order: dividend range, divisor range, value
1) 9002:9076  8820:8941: 1.05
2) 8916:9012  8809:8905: 1.11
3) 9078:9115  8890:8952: 1.11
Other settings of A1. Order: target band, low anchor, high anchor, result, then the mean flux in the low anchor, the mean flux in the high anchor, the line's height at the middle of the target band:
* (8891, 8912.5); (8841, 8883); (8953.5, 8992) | 1.4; 1.66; 1.84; 1.72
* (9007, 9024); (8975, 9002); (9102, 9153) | 1.1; 1.76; 1.73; 1.75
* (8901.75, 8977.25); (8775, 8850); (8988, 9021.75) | -3.8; 1.72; 1.65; 1.68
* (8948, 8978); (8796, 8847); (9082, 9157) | -2.7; 1.68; 1.75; 1.71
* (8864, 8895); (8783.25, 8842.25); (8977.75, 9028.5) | 3.4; 1.71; 1.69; 1.71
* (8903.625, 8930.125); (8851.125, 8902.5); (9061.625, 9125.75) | -1.2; 1.58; 1.76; 1.61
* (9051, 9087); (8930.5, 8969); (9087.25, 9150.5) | 1.5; 1.81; 1.76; 1.77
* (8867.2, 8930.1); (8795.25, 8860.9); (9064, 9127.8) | 3.6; 1.68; 1.76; 1.7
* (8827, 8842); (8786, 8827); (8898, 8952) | 0.7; 1.73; 1.71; 1.73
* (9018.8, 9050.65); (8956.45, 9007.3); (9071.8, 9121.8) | 1.7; 1.78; 1.77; 1.77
